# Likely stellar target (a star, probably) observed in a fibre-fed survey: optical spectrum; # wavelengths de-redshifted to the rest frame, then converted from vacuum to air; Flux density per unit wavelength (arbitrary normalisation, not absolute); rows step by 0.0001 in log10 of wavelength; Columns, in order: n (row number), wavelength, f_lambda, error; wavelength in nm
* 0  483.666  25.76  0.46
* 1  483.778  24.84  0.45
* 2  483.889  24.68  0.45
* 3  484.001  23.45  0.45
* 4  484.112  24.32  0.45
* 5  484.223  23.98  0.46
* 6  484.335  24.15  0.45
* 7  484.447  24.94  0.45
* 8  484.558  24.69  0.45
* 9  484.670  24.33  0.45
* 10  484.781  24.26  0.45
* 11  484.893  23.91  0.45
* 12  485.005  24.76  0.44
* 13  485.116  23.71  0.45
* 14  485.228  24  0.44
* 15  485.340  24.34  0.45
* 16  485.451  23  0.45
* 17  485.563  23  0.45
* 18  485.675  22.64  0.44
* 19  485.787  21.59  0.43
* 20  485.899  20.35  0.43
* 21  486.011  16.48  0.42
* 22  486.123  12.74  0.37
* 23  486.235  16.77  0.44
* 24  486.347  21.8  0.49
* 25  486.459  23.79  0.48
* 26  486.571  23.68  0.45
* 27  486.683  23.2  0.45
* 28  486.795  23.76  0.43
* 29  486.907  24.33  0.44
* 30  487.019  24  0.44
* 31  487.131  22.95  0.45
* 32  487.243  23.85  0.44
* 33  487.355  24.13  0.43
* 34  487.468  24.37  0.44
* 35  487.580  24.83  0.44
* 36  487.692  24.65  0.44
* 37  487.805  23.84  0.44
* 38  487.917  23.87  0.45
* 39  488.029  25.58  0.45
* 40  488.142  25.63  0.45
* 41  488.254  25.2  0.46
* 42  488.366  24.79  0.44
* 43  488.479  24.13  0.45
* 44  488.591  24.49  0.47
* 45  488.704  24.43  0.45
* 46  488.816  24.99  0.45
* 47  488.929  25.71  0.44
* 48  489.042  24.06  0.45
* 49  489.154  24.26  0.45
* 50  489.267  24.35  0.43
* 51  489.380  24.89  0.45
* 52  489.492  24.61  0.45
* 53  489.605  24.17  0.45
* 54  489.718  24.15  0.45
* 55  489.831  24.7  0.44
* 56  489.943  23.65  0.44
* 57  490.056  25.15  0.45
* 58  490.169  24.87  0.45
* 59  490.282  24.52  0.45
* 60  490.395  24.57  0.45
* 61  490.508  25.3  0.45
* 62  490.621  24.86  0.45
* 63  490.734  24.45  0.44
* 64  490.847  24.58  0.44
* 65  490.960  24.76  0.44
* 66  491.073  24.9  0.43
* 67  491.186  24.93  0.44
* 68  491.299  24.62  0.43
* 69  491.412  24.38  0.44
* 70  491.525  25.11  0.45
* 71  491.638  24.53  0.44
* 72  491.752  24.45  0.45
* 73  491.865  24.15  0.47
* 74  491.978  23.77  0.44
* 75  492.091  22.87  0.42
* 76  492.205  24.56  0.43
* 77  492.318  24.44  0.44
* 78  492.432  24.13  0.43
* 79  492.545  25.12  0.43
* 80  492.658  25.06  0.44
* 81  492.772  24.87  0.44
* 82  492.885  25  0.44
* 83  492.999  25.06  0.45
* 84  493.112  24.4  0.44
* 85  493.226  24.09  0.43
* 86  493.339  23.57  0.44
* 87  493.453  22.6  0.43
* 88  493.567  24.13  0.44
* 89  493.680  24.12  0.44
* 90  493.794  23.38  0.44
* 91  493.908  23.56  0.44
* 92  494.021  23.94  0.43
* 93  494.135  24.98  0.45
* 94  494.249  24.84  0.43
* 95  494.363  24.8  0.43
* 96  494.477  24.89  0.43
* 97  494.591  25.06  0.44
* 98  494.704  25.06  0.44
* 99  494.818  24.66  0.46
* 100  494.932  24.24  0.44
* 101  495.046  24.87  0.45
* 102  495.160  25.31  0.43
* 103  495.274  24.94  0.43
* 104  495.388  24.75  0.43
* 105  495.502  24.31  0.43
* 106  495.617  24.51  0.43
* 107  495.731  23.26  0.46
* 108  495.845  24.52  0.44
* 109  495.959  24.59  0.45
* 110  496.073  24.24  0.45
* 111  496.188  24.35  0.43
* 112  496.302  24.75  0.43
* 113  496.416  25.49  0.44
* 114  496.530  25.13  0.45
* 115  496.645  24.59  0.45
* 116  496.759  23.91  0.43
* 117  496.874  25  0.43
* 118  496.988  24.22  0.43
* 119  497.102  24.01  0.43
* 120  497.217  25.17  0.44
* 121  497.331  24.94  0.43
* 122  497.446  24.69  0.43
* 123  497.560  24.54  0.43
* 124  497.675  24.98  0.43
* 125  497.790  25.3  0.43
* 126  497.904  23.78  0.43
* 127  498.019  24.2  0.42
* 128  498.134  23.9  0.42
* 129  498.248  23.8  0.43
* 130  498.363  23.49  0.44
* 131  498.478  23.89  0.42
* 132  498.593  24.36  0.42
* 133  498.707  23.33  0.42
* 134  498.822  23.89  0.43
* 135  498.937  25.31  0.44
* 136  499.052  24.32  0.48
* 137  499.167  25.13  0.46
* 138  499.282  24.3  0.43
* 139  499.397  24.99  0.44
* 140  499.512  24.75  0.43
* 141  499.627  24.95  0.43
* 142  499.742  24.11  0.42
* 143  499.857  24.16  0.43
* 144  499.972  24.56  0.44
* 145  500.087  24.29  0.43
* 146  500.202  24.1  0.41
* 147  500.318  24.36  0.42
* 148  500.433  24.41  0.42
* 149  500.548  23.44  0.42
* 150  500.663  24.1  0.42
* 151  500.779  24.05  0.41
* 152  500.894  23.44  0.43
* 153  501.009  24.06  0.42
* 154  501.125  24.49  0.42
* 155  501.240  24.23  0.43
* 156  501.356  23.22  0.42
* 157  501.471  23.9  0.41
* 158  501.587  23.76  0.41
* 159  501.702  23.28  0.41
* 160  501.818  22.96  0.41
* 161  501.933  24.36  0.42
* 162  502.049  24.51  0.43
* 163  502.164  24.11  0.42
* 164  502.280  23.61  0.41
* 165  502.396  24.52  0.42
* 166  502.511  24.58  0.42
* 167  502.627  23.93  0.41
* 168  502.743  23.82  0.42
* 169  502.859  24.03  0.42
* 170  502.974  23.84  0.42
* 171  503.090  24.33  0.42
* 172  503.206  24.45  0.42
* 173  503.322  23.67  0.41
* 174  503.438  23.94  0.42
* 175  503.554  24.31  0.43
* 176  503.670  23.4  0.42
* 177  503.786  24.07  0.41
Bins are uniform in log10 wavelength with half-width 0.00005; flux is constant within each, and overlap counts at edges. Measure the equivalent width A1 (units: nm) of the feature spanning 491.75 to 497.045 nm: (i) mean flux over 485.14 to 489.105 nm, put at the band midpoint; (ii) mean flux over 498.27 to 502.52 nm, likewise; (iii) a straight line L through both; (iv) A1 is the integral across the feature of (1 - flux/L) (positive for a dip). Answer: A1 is -0.16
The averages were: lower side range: 23.2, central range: 24.4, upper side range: 24.1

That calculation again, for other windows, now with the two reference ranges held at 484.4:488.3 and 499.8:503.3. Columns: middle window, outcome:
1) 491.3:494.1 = -0.089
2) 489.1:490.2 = -0.055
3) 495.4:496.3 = -0.024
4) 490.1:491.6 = -0.088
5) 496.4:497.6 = -0.047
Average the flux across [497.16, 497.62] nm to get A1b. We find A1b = 24.8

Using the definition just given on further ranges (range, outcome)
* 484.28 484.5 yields 24.5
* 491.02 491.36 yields 24.8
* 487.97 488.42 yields 25.3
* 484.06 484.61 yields 24.4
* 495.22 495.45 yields 24.8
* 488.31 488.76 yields 24.5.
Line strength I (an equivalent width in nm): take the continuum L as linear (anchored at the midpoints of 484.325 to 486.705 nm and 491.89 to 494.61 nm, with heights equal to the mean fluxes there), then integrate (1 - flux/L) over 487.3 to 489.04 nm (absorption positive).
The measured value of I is -0.13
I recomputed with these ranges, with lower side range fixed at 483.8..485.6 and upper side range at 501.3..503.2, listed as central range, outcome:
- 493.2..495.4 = -0.03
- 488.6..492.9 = -0.09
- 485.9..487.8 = 0.15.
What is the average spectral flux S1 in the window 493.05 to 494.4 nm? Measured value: 24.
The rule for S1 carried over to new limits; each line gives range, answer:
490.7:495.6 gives 24.5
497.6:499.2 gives 24.2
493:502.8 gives 24.3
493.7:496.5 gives 24.6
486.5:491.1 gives 24.5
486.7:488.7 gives 24.4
